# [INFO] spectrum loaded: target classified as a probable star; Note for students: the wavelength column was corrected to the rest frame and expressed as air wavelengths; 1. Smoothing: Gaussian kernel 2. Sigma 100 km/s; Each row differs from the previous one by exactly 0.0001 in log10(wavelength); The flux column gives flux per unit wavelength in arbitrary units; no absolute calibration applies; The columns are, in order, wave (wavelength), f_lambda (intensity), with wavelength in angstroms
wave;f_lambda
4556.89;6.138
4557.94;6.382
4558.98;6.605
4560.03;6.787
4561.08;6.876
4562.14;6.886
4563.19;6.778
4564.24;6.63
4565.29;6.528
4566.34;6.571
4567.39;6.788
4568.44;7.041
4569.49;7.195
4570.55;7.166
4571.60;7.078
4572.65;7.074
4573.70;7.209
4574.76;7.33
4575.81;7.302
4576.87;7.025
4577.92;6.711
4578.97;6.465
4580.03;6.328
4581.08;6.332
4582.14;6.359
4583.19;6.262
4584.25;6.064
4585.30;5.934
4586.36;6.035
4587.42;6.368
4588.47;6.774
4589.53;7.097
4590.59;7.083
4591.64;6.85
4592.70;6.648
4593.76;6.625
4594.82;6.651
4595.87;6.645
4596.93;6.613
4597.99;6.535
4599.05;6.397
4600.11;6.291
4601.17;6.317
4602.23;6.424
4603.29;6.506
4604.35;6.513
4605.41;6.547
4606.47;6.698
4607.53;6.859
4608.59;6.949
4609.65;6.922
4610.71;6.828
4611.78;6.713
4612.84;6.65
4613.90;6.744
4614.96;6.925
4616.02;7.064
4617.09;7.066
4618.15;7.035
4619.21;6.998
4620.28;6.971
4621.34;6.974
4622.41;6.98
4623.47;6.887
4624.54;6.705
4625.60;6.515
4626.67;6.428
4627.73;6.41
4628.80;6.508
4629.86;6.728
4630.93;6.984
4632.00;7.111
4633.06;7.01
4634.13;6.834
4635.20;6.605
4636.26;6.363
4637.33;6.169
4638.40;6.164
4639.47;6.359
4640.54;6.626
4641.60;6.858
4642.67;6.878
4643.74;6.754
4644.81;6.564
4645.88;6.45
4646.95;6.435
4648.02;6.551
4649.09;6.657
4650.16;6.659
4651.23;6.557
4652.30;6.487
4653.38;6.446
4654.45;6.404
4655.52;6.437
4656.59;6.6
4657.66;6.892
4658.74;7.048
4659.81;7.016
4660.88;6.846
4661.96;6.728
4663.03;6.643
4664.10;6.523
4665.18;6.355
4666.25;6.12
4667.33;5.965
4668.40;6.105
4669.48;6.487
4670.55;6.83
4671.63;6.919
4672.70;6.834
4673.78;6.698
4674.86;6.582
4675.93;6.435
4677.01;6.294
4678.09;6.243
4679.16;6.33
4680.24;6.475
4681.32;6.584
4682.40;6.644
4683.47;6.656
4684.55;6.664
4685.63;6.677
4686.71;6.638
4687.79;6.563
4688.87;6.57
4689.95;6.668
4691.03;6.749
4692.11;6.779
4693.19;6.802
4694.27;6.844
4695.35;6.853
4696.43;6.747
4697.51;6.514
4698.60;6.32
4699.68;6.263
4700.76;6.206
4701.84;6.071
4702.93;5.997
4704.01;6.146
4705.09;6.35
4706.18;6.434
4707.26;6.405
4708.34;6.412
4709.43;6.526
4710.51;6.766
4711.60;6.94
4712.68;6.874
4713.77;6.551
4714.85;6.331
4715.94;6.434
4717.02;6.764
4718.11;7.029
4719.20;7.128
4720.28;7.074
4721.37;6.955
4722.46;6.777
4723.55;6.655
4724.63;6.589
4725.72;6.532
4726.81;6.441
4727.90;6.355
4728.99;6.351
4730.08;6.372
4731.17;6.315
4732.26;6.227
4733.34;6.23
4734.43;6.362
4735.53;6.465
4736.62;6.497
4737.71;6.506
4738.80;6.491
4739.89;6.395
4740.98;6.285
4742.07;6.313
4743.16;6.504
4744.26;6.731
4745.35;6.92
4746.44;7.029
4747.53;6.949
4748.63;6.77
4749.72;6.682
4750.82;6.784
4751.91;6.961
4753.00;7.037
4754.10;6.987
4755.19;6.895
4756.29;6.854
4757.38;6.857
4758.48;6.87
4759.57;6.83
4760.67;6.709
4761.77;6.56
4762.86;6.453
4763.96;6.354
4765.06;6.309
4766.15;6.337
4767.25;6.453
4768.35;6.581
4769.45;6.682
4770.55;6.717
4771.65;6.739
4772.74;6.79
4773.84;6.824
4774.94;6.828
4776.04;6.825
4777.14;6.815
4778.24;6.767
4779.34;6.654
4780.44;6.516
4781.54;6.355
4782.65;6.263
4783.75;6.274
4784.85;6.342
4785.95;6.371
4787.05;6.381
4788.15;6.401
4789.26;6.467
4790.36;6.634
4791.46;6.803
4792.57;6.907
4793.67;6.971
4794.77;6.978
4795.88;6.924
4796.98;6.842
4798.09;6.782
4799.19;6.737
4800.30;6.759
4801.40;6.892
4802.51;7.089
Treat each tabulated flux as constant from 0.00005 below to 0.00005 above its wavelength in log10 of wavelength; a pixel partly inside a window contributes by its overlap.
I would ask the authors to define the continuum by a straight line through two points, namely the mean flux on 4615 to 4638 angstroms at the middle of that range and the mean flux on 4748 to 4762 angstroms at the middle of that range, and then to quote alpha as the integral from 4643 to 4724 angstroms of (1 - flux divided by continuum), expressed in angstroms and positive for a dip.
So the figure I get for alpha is 2.60 angstroms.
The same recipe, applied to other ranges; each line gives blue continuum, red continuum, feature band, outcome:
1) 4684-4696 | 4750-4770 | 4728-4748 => 0.6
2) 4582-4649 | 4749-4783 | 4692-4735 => 0.9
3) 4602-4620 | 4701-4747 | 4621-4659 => 0.5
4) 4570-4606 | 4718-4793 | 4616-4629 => -0.3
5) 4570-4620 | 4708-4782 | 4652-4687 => 0.6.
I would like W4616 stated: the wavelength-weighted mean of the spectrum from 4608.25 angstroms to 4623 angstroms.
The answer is 6.92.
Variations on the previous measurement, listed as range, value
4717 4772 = 6.64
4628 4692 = 6.59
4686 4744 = 6.54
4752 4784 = 6.67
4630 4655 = 6.61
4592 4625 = 6.73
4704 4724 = 6.67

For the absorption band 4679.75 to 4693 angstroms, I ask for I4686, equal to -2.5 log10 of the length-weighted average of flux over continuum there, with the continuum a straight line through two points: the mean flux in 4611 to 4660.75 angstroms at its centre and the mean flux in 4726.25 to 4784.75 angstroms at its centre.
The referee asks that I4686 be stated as 0.00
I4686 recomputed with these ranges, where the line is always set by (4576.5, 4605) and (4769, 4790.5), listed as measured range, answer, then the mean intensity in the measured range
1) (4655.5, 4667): -0.02 mag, 6.65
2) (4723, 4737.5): 0.02 mag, 6.42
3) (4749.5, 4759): -0.05 mag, 6.89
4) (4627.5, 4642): -0.02 mag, 6.63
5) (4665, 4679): 0.01 mag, 6.45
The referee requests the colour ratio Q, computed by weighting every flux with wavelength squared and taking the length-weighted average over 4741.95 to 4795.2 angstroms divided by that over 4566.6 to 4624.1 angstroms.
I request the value 1.07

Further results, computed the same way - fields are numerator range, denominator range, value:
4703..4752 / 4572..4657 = 1.04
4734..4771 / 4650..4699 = 1.04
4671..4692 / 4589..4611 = 1.02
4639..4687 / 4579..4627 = 1.02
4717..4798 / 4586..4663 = 1.05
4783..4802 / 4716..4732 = 1.03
